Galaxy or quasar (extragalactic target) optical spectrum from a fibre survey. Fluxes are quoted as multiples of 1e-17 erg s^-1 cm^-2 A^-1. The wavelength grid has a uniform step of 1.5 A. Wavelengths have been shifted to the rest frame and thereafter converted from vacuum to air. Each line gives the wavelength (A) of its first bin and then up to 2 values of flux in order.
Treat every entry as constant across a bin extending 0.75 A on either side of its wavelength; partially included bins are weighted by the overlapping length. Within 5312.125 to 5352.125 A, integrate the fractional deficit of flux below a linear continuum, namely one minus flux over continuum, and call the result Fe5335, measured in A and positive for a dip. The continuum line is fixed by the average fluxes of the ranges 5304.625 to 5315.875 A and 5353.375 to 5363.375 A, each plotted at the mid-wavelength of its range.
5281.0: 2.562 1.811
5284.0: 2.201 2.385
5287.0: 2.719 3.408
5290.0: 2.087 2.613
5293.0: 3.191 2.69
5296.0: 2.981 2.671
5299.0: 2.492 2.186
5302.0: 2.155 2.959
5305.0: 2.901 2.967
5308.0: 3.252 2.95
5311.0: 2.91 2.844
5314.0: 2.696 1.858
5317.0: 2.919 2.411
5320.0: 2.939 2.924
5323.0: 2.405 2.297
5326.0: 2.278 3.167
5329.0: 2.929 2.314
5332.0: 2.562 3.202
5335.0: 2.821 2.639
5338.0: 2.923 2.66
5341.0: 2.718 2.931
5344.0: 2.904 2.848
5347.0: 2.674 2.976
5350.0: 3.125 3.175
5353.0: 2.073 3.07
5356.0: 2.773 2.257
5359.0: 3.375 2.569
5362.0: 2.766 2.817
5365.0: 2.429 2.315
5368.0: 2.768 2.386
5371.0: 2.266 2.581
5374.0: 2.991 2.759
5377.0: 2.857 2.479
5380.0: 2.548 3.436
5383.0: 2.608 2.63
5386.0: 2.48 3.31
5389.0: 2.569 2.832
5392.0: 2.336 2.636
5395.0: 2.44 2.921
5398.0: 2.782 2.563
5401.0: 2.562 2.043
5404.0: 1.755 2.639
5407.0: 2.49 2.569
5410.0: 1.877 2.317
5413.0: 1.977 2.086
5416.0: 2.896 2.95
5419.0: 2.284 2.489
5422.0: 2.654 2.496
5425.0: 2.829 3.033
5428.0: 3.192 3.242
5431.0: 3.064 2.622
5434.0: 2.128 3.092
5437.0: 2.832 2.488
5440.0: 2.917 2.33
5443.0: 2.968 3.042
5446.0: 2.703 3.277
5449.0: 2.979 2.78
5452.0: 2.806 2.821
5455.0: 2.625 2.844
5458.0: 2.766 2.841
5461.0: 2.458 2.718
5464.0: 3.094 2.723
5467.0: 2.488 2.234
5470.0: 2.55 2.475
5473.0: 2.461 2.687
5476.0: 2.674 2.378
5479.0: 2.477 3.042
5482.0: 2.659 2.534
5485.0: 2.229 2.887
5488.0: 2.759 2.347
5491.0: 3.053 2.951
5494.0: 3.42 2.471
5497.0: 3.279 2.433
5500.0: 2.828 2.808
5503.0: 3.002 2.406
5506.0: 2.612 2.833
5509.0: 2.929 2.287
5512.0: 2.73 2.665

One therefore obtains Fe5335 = 0.83 A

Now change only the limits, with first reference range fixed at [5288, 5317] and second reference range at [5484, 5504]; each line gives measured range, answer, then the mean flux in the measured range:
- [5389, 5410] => 2.1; 2.49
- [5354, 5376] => 0.6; 2.67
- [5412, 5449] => 0.5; 2.74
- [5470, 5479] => 0.8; 2.53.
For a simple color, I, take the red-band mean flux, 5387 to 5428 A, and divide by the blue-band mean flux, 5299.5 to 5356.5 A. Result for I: 0.9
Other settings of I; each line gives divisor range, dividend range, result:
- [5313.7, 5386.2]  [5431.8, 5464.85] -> 1.03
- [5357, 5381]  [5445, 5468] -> 1.05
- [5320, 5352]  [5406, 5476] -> 0.96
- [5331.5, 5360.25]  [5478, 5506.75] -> 0.97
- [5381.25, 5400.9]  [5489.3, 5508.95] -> 1.04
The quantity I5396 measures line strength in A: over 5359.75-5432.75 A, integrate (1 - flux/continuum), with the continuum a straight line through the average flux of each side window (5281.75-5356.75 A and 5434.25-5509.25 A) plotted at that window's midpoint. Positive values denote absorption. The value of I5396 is 2.9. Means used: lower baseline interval 2.71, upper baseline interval 2.73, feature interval 2.62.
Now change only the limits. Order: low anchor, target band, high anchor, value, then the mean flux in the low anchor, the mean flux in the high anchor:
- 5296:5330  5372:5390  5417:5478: -0.41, 2.69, 2.73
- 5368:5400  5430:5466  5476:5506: -1.04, 2.69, 2.73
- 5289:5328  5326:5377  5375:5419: -2.37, 2.68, 2.56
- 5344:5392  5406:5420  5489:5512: 1.82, 2.73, 2.78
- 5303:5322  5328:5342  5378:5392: 0.13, 2.81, 2.75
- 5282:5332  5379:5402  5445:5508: -0.10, 2.65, 2.72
